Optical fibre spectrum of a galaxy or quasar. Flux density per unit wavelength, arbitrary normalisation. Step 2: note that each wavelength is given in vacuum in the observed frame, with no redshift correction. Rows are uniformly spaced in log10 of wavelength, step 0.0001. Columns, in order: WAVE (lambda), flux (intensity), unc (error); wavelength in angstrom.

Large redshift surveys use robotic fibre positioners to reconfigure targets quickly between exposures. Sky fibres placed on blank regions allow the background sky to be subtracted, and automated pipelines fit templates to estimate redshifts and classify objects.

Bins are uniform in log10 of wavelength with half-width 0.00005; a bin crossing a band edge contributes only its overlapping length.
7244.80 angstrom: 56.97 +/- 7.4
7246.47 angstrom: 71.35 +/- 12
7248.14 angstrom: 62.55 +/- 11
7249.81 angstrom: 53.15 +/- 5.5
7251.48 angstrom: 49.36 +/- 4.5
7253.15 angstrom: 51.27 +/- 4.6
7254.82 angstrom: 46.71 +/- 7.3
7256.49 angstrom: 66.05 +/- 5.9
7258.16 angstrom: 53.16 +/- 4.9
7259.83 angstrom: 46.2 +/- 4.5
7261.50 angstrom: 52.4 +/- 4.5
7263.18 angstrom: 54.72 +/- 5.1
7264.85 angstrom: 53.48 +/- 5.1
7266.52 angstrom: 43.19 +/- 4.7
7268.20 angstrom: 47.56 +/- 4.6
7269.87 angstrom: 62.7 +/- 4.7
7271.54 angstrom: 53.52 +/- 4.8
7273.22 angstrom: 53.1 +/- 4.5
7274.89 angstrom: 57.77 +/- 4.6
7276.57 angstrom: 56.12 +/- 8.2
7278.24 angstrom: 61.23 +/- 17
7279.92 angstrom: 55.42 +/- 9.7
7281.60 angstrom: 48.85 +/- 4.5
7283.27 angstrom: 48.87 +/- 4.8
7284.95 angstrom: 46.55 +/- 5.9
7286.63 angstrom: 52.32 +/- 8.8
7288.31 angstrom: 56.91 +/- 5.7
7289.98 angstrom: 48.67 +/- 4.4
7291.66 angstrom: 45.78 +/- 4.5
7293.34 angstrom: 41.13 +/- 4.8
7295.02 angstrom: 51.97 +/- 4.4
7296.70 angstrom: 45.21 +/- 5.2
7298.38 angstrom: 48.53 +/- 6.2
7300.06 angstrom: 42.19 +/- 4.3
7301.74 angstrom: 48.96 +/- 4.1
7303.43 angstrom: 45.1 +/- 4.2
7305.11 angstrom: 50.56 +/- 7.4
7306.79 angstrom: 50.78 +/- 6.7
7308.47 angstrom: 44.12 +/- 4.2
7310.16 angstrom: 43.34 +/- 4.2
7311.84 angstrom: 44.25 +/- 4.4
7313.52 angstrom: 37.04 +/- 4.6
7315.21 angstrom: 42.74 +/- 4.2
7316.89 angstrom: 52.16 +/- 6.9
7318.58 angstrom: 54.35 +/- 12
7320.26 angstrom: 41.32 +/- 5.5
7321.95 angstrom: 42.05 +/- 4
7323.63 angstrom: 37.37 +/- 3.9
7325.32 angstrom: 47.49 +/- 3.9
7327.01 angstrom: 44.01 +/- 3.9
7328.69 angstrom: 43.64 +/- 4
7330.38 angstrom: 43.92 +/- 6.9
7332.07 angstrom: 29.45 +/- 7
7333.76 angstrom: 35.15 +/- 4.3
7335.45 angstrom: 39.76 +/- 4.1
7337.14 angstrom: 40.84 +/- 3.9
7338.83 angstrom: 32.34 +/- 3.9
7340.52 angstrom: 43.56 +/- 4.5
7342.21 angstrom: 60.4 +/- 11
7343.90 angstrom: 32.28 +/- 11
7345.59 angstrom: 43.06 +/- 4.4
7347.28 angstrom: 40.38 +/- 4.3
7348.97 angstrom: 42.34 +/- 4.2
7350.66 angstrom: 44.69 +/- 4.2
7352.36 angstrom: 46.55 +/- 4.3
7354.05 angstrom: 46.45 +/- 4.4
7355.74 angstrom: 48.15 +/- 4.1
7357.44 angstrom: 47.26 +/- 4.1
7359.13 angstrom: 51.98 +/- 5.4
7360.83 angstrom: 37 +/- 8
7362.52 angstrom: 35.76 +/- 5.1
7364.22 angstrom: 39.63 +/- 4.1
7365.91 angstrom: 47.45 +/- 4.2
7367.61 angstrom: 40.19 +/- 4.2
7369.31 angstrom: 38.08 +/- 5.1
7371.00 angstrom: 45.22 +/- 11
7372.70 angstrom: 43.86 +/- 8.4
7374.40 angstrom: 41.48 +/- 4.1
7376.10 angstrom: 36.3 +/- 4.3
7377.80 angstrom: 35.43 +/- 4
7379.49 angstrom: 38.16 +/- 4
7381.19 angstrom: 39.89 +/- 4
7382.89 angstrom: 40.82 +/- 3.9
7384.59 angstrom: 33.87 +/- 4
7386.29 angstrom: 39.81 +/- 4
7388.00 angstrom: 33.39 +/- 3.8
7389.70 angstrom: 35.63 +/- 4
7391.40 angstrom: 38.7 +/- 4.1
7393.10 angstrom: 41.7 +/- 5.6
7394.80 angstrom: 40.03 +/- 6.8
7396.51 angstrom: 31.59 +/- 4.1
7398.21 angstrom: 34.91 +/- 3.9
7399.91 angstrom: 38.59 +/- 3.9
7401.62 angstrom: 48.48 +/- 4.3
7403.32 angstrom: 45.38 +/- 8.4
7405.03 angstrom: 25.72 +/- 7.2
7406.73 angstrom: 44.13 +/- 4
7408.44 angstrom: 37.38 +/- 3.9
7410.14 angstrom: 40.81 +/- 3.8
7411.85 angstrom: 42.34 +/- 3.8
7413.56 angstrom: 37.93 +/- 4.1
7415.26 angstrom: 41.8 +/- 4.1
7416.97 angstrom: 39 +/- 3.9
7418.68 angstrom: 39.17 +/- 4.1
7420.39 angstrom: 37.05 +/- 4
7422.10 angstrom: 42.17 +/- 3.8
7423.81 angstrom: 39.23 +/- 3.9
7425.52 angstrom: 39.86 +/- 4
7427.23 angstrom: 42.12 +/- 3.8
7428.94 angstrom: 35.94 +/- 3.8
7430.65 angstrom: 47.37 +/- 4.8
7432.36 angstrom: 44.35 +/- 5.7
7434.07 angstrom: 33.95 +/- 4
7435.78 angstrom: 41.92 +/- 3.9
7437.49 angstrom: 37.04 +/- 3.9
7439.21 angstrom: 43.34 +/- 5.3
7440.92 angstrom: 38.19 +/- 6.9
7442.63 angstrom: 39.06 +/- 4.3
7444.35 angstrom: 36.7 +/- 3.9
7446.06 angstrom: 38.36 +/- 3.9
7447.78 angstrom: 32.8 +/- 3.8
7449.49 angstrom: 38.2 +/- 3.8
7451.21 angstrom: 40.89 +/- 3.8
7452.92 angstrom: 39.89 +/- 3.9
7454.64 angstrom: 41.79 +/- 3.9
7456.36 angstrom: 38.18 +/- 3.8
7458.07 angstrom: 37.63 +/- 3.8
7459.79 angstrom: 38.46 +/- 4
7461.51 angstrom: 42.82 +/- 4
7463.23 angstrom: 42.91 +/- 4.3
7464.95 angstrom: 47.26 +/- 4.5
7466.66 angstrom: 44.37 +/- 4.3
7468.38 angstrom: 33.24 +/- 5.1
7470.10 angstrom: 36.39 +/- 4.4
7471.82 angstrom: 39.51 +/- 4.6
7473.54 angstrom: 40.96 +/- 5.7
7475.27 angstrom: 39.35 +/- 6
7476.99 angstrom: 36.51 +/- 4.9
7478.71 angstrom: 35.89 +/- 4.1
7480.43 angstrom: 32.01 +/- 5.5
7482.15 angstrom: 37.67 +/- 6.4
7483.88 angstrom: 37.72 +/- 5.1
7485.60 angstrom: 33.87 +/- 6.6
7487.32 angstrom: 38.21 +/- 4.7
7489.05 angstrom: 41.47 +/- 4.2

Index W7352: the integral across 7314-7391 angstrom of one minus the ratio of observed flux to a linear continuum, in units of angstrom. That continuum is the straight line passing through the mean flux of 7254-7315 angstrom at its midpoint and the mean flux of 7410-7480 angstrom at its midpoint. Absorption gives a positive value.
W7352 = 6.7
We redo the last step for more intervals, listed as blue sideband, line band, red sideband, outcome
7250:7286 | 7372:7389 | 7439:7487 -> 2.4 angstrom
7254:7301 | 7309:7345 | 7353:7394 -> 2.8 angstrom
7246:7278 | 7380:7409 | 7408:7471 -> 3.5 angstrom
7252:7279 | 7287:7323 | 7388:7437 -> 2.4 angstrom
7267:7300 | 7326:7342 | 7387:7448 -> 2.3 angstrom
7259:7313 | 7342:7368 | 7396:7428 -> 0.3 angstrom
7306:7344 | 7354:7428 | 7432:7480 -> 1.8 angstrom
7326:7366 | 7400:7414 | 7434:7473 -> 0.1 angstrom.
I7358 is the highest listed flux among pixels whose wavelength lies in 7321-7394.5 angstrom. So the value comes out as 60.4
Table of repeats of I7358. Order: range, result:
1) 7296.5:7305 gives 48.96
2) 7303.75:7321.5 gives 54.35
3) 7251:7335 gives 66.05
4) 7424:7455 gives 47.37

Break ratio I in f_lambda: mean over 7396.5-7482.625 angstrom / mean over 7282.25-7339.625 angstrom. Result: 0.88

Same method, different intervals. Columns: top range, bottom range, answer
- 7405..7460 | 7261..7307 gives 0.77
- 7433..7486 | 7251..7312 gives 0.76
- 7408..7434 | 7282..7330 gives 0.87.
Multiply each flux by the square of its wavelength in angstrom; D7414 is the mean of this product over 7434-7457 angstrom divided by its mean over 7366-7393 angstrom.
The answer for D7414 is 1.01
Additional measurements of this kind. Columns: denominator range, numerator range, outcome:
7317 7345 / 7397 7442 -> 0.97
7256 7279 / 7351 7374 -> 0.83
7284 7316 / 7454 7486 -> 0.87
